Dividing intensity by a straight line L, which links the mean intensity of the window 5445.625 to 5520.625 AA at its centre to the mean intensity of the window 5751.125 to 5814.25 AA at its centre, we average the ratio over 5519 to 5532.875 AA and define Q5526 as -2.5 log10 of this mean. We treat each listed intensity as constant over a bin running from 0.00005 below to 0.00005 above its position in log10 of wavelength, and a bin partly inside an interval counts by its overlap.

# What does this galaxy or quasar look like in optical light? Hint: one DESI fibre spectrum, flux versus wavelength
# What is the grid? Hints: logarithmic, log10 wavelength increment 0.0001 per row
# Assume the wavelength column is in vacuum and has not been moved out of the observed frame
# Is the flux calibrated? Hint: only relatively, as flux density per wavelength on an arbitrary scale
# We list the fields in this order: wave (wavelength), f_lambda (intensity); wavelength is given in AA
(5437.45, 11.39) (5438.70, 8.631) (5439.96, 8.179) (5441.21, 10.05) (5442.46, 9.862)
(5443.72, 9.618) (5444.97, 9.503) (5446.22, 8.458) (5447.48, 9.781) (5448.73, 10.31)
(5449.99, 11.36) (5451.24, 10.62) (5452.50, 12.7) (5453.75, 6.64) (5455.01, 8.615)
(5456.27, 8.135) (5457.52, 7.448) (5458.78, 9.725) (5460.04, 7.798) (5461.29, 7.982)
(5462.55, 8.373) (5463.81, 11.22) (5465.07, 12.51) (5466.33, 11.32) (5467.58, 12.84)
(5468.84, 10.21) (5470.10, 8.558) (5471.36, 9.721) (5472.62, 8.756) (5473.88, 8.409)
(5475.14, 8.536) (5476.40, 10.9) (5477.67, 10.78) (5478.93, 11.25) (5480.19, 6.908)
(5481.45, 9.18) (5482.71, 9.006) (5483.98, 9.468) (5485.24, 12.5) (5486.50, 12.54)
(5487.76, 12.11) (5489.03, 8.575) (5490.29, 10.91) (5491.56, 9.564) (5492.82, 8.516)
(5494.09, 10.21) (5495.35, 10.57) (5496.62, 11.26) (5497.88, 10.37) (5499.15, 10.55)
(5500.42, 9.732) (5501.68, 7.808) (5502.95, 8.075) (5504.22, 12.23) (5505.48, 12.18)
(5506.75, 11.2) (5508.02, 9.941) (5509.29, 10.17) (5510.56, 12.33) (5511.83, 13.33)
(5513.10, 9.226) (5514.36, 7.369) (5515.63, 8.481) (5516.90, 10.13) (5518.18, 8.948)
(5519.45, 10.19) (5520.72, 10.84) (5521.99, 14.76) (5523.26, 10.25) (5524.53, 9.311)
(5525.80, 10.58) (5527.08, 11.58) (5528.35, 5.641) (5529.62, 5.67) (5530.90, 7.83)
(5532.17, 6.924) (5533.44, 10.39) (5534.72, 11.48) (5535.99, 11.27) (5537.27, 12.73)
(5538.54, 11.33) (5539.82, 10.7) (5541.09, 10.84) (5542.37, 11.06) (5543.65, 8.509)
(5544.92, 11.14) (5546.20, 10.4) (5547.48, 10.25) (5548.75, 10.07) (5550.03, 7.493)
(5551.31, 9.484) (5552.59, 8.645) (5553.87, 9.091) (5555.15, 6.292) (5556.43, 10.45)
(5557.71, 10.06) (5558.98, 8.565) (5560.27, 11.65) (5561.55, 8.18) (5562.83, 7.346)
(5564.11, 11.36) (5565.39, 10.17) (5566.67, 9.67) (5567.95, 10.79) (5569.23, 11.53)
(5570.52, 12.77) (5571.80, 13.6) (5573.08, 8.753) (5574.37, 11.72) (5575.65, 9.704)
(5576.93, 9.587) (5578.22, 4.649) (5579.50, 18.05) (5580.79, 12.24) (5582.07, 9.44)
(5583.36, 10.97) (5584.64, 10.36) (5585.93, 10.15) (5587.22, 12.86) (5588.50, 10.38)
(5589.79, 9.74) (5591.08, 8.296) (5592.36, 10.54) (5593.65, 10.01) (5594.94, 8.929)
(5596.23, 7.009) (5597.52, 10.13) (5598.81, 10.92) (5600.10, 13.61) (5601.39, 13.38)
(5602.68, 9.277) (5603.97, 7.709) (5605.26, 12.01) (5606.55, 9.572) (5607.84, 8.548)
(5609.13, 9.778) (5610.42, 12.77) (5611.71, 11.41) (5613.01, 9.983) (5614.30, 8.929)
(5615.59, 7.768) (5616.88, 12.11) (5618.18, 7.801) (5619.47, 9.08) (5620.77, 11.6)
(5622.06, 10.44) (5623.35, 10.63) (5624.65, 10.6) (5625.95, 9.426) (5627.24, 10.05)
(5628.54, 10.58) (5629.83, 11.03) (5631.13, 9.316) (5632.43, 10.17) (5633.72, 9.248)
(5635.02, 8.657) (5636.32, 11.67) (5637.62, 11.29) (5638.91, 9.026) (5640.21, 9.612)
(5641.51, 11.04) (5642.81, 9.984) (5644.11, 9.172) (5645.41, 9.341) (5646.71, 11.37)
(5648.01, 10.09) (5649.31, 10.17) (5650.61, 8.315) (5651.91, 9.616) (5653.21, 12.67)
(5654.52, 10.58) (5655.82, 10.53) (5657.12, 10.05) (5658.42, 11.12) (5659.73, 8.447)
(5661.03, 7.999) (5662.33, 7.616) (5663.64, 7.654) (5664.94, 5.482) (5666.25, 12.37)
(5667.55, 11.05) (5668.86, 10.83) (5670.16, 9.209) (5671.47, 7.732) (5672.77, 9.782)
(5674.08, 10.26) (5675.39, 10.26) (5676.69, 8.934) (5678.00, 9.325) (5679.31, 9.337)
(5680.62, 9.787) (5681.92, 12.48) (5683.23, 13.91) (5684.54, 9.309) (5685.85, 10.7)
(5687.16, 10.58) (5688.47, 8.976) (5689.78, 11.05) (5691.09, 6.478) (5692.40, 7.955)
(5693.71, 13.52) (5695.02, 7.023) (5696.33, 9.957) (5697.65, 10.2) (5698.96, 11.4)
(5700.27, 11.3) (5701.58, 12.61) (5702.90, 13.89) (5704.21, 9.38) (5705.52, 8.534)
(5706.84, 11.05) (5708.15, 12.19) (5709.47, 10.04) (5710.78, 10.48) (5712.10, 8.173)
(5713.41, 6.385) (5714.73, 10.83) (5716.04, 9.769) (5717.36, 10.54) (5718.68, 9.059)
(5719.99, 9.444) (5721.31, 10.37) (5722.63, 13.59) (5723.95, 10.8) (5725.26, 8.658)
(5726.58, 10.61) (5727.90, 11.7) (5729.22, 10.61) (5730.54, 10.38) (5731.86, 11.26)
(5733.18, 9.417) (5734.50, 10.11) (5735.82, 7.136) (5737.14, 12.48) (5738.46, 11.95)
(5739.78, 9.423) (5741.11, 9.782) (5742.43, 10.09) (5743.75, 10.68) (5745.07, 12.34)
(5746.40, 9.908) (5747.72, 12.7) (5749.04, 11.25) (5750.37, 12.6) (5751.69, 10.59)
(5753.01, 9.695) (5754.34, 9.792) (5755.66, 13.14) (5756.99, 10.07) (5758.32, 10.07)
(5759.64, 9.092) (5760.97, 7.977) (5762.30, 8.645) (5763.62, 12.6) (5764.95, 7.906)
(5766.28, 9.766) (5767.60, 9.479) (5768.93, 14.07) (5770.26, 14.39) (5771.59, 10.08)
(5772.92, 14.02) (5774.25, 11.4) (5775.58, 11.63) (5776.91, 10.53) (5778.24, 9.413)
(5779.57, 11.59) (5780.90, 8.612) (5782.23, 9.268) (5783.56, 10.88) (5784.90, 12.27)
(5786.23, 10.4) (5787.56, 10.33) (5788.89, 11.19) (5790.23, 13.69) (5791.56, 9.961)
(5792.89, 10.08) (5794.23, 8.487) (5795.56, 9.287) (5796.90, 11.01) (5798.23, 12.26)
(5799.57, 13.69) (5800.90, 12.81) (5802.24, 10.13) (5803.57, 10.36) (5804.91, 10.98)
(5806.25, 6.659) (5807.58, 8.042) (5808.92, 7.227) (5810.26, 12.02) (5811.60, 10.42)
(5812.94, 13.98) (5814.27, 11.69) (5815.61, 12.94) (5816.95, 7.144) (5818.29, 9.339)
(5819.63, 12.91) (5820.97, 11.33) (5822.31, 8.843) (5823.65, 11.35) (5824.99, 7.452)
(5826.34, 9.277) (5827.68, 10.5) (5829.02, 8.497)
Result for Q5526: 0.07 mag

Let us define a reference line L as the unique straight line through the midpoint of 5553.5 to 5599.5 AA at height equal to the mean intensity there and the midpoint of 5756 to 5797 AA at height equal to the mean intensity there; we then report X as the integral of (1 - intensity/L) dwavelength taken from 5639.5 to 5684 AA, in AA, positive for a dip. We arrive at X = 2.03 AA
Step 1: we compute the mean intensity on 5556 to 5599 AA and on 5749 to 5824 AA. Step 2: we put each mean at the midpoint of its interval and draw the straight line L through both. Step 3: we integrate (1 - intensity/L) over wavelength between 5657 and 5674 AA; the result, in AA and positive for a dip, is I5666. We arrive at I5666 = 2.1 AA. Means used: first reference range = 10.3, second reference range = 10.7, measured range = 9.19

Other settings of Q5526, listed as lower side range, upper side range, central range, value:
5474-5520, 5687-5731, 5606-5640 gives 0.01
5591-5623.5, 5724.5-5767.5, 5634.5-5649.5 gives 0.01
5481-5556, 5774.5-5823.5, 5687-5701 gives 0.06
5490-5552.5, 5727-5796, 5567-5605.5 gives -0.04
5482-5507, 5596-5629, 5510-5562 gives 0.05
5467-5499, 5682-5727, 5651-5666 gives 0.10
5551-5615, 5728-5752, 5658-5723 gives 0.07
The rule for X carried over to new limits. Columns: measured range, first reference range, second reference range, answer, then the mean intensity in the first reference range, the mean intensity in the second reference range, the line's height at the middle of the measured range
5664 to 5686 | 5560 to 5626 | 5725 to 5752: 1.1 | 10.3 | 10.7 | 10.5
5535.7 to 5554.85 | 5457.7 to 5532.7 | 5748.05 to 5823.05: -0.1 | 9.92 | 10.7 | 10.1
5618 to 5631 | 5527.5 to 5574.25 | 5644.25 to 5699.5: -0.5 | 9.81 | 9.83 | 9.83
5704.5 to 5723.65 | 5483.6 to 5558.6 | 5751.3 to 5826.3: 0.7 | 10.1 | 10.6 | 10.4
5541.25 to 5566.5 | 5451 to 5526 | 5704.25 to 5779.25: 1.6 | 10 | 10.5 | 10.2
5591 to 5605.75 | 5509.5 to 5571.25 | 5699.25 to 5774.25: -0.1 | 9.95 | 10.6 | 10.1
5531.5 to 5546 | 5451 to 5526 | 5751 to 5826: -0.6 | 10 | 10.6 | 10.1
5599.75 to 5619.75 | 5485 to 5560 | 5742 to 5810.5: 0.1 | 10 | 10.7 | 10.3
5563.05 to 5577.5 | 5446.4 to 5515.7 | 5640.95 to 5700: -1.2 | 9.98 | 9.87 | 9.93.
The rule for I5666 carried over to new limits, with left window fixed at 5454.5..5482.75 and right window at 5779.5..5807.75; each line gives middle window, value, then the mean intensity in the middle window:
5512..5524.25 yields -0.6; 10.1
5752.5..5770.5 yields 0.1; 10.4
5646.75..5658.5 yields -0.3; 10.4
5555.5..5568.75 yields 0.1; 9.77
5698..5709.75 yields -1.0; 11.2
